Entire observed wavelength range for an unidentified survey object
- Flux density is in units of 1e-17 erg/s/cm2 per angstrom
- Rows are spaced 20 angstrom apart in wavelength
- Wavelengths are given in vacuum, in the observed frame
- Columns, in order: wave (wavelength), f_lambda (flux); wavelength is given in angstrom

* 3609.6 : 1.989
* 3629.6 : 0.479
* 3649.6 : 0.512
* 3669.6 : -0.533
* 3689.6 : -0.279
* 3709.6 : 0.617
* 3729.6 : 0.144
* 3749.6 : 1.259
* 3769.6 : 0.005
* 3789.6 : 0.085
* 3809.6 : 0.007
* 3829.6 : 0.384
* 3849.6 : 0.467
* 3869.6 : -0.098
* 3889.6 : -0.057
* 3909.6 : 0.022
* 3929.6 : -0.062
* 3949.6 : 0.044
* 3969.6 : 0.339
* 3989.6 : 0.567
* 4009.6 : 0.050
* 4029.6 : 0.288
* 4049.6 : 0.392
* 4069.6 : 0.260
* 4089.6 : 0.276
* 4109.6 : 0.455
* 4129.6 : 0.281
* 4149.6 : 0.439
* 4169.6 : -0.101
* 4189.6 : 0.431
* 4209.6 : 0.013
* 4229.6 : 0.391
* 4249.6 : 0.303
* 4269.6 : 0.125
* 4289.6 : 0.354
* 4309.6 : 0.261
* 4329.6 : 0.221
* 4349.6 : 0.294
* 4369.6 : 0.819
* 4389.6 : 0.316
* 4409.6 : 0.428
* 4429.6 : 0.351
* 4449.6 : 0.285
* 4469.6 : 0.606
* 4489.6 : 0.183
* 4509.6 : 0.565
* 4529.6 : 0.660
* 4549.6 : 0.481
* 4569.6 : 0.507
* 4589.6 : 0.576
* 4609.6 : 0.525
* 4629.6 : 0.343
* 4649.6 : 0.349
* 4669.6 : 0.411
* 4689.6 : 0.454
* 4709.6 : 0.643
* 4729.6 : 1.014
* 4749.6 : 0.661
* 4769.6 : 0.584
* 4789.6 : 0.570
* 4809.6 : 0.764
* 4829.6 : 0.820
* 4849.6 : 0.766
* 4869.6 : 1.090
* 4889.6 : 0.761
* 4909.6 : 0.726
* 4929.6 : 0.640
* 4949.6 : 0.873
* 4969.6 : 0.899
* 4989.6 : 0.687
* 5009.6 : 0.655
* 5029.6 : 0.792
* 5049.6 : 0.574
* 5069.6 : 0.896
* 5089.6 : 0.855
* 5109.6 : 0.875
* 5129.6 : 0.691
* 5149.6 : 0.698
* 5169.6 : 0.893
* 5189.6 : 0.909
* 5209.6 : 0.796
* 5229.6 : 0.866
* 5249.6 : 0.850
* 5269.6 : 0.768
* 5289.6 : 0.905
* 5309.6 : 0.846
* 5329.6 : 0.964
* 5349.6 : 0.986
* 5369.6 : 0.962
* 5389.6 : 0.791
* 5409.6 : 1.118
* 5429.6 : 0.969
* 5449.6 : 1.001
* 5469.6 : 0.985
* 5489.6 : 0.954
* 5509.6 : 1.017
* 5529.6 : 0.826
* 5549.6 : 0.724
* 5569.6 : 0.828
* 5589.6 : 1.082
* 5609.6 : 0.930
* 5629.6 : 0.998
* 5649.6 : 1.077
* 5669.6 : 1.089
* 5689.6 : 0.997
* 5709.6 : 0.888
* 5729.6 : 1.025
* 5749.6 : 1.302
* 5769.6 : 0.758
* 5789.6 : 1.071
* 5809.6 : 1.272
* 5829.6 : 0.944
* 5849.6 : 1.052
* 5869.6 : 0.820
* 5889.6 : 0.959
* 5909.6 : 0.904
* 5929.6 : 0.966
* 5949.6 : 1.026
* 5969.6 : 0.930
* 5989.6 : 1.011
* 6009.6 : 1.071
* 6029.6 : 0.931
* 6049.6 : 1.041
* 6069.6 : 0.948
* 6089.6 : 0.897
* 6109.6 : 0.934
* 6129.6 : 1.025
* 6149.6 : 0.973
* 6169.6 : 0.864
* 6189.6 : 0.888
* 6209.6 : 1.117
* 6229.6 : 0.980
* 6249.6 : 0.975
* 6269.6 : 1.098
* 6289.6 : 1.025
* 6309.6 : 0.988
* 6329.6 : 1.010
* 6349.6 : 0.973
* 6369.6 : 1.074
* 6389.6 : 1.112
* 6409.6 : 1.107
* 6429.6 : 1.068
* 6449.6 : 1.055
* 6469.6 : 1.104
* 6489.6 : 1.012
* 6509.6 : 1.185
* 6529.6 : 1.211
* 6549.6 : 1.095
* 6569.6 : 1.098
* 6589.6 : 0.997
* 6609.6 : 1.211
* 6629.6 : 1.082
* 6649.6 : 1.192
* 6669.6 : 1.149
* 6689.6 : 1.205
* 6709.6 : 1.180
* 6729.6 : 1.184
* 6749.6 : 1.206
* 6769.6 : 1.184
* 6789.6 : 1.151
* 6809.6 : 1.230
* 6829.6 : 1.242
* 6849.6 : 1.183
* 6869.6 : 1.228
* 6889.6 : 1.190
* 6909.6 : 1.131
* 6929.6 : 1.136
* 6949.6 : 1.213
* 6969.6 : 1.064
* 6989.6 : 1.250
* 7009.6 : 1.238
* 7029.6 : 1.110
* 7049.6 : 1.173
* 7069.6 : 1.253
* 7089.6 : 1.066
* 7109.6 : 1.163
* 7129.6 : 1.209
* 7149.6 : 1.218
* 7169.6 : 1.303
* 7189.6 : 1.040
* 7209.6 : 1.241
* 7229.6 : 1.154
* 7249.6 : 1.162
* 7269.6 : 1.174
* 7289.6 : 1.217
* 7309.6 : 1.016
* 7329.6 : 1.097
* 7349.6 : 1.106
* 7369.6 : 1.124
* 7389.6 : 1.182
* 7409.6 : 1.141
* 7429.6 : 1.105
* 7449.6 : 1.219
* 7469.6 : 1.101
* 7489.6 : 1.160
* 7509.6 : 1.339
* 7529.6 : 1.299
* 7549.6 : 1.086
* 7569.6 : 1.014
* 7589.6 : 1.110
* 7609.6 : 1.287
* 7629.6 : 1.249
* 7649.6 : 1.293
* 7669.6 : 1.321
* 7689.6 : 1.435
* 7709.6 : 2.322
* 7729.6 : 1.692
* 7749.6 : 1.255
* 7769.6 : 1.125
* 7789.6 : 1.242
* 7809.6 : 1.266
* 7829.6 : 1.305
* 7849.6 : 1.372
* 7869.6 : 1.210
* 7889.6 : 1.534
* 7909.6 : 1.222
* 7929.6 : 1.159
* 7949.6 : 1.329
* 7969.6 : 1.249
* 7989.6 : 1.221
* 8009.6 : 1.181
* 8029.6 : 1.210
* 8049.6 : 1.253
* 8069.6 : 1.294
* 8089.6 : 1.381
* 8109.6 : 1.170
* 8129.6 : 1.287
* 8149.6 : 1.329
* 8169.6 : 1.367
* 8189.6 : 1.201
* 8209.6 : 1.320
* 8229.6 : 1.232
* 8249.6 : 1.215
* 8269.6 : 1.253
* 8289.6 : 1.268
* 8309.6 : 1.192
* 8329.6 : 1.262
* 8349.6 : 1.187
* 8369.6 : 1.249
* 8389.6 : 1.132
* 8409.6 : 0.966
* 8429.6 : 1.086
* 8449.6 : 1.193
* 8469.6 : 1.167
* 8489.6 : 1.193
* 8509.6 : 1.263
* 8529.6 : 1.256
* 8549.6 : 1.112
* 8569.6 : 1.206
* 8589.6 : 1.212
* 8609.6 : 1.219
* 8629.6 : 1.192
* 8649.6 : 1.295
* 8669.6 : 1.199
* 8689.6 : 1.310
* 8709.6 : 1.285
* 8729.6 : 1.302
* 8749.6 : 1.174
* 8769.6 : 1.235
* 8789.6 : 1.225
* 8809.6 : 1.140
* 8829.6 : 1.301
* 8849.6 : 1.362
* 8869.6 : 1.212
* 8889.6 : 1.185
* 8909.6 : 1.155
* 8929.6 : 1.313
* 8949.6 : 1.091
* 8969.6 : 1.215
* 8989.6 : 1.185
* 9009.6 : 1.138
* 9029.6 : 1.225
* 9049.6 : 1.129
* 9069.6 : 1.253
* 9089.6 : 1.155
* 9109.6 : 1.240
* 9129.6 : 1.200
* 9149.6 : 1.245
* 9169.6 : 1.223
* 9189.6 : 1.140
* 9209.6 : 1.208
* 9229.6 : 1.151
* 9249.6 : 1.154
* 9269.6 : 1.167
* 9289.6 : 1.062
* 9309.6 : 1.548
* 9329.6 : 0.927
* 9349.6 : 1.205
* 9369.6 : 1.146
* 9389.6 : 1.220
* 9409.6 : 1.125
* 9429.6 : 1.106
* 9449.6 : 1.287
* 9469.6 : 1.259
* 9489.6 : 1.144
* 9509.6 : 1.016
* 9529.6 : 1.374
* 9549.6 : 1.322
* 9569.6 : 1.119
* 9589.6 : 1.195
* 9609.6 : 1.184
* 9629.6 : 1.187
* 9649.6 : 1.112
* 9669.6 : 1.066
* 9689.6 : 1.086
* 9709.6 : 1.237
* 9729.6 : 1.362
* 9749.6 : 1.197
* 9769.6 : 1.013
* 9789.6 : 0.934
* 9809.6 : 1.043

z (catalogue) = 0.17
